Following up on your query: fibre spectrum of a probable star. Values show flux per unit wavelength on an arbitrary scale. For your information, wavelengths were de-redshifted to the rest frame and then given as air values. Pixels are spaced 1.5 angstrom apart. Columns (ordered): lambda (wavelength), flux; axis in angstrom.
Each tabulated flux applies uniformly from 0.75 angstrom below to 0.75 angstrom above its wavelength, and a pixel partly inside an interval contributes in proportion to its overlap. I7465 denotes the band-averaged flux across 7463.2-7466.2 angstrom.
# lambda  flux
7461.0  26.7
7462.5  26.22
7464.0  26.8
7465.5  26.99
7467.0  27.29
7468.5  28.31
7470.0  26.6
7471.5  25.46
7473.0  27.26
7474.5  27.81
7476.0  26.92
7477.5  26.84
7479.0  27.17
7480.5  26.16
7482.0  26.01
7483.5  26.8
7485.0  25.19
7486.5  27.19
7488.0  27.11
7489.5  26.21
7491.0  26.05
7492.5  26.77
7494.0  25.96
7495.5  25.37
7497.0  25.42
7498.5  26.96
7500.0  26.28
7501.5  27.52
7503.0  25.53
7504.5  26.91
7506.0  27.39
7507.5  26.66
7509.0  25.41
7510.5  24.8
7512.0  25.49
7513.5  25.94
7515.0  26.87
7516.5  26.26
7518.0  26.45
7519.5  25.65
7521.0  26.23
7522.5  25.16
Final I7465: 26.9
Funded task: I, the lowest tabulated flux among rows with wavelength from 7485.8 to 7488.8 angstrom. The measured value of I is 27.11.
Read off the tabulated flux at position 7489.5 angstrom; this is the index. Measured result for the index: 26.21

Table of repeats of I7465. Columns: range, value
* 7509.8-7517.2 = 25.9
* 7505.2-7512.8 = 26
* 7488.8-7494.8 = 26.2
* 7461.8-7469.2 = 27.1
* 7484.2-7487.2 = 26.2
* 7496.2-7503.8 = 26.3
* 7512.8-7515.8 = 26.4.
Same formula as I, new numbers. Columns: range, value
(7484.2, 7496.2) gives 25.19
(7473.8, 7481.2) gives 26.16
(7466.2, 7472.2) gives 25.46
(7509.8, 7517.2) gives 24.8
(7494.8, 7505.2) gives 25.37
